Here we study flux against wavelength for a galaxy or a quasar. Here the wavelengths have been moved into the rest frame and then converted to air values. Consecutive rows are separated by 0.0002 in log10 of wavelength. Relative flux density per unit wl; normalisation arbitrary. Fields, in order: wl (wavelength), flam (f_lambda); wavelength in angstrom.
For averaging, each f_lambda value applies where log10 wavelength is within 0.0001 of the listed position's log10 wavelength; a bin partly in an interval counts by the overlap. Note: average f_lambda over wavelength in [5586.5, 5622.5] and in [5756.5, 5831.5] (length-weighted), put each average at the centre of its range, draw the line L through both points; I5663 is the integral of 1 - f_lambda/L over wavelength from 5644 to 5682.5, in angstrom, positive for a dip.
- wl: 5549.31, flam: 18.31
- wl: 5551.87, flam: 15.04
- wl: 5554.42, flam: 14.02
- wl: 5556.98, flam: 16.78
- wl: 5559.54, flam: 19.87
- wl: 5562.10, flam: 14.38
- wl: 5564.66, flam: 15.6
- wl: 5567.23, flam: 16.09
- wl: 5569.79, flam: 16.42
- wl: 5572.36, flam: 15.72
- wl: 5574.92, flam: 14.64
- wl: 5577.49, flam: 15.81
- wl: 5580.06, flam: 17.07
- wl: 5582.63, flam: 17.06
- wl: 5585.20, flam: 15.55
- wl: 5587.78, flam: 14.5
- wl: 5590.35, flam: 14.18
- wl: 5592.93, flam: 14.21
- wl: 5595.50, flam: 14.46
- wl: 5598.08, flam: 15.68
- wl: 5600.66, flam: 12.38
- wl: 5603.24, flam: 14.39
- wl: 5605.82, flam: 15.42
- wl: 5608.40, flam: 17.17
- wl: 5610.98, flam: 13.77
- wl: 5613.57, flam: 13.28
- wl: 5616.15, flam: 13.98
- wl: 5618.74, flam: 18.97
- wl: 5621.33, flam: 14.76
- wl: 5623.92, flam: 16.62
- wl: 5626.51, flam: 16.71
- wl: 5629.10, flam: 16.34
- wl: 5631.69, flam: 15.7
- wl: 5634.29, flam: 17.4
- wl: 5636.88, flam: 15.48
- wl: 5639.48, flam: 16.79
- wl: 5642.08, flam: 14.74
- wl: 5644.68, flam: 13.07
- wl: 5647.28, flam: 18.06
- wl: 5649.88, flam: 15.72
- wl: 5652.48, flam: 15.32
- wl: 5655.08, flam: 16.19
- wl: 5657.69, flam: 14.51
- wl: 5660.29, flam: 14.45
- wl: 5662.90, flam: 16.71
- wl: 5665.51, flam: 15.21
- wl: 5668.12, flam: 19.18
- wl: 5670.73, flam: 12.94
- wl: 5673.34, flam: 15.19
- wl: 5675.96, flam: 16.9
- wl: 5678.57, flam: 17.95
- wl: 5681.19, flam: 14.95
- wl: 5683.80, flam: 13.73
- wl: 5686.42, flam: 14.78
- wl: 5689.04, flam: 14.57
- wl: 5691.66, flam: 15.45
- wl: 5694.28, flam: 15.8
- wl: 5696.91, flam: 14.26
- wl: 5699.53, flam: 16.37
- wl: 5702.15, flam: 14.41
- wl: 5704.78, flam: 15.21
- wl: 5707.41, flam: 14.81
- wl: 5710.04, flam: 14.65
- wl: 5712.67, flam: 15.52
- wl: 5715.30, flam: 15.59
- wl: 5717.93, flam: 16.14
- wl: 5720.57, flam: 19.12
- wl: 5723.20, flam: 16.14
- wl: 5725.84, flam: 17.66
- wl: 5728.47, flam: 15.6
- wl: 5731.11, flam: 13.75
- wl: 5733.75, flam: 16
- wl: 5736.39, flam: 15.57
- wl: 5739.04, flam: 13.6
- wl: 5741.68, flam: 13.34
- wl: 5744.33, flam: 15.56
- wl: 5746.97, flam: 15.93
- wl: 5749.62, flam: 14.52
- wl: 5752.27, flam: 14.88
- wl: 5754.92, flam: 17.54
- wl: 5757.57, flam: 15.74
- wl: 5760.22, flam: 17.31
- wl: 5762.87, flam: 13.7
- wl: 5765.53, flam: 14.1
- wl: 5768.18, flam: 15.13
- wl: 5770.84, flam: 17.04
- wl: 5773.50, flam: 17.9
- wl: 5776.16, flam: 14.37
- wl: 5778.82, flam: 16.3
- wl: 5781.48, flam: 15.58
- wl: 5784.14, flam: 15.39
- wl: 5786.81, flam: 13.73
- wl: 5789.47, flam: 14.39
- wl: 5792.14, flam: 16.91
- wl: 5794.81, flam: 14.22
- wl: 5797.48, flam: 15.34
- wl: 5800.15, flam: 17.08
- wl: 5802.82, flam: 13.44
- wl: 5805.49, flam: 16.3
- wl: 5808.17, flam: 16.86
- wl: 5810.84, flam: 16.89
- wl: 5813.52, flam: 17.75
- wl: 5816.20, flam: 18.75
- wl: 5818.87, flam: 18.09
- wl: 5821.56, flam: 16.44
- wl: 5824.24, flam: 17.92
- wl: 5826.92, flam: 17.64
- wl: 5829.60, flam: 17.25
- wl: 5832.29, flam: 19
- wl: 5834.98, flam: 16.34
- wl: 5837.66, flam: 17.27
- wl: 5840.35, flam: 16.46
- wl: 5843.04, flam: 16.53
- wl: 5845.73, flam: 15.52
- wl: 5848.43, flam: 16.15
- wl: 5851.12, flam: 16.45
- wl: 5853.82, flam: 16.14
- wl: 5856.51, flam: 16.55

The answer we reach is -1.5 angstrom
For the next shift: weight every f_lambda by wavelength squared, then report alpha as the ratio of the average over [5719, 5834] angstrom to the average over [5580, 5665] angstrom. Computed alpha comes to 1.10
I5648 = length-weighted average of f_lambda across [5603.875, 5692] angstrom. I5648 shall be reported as 15.6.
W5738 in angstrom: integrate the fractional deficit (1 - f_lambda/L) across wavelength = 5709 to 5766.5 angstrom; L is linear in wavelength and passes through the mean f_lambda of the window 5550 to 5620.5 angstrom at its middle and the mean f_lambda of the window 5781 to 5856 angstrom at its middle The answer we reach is 1.91 angstrom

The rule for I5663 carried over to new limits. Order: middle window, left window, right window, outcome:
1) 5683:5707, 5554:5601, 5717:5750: 1.0 angstrom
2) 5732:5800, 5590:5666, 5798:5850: 4.5 angstrom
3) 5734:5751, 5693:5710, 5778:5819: 0.7 angstrom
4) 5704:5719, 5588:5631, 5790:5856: 0.5 angstrom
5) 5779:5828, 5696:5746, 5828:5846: 0.9 angstrom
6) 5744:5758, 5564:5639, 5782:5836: 0.4 angstrom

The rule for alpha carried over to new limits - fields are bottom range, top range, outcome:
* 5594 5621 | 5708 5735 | 1.11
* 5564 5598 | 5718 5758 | 1.07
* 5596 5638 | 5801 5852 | 1.17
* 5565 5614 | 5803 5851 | 1.22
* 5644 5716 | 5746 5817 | 1.06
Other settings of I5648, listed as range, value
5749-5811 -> 15.6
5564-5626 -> 15.3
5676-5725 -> 15.6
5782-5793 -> 15.1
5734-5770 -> 15.2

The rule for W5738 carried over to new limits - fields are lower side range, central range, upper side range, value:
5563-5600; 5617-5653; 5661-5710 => -1.58 angstrom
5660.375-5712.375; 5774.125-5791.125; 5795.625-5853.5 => 1.30 angstrom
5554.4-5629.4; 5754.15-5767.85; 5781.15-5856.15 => 0.55 angstrom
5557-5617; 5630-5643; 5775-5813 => -0.58 angstrom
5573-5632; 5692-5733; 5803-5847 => 1.36 angstrom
